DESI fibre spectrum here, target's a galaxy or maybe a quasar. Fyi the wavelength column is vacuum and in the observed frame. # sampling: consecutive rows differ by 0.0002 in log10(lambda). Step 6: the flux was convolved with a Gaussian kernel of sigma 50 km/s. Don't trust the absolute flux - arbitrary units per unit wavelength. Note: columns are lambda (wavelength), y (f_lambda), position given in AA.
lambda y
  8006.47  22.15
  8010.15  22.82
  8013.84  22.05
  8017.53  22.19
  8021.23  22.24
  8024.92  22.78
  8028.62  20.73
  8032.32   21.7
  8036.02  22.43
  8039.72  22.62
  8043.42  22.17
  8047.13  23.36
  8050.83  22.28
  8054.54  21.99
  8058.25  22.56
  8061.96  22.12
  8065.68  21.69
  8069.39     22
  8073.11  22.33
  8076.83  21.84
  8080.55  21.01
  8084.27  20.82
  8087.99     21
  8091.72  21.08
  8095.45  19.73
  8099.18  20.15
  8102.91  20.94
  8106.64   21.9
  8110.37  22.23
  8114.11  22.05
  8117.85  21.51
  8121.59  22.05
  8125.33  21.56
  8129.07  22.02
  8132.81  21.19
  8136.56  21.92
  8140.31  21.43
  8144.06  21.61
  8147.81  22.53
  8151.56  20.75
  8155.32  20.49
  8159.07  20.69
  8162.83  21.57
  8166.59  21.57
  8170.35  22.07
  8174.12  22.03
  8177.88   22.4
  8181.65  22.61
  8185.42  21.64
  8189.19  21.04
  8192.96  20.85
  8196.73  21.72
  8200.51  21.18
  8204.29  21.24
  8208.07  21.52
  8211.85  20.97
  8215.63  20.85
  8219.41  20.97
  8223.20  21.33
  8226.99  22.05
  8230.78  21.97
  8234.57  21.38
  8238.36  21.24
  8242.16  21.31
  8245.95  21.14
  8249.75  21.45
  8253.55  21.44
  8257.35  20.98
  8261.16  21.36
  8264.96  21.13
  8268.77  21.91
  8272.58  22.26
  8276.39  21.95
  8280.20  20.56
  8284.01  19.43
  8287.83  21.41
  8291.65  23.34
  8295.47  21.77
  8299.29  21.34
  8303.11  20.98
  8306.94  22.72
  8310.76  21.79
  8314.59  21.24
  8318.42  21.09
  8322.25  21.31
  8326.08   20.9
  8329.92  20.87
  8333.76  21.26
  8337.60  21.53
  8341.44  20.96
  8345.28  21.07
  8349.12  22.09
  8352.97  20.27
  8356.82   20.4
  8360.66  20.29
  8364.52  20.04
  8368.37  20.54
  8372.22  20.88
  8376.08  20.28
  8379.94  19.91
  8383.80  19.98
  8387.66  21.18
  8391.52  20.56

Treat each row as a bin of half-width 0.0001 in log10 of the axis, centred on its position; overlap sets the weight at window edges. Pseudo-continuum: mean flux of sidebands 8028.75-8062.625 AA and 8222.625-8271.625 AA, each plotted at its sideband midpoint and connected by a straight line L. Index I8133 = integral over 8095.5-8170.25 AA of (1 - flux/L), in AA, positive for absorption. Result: 1.6 AA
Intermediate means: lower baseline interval 22.3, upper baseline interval 21.5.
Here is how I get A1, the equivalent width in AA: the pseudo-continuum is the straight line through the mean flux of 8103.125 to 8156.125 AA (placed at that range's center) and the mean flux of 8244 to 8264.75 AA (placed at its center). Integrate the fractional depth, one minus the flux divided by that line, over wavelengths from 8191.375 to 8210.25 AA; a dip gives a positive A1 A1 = 0.1 AA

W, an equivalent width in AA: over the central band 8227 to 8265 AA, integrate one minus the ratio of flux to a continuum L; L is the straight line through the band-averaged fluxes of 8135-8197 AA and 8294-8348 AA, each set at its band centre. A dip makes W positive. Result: 0.1 AA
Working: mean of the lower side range 21.6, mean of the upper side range 21.4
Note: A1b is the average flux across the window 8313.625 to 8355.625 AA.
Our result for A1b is 21.1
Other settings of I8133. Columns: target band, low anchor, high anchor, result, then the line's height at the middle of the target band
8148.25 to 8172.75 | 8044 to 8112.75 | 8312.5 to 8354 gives 0.22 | 21.5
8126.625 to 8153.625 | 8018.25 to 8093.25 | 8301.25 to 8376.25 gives 0.06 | 21.7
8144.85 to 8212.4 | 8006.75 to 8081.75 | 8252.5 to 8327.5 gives 0.82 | 21.8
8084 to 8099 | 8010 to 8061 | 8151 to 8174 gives 0.85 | 21.8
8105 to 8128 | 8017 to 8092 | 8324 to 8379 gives -0.18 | 21.7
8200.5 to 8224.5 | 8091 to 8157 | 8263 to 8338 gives 0.31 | 21.4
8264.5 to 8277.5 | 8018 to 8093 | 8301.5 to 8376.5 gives -0.38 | 21.3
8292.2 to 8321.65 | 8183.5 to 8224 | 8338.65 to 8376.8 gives -1.06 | 20.9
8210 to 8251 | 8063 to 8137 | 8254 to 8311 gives 0.32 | 21.5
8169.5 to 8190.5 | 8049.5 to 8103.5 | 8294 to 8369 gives -0.66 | 21.3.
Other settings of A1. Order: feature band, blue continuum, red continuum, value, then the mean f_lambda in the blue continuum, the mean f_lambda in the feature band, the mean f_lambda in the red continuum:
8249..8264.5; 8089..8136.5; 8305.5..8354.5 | 0.04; 21.4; 21.3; 21.3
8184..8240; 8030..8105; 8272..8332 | 0.50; 21.7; 21.3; 21.4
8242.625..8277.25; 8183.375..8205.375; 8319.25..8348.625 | -0.42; 21.3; 21.5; 21.2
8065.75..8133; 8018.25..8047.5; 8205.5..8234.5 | 1.46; 22.2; 21.4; 21.4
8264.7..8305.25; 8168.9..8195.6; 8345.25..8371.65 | -0.67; 21.8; 21.5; 20.7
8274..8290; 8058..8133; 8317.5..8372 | 0.10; 21.5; 20.9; 20.9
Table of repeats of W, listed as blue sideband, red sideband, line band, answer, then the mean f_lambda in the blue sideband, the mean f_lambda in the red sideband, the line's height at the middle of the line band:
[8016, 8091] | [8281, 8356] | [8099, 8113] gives 0.2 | 22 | 21.3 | 21.8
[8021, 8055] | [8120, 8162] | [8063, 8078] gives 0.0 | 22.2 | 21.5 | 22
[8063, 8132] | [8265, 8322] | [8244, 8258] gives 0.2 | 21.4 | 21.5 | 21.5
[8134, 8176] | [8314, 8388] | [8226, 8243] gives -0.3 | 21.5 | 20.8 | 21.2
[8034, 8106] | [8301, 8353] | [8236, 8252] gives 0.1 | 21.7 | 21.3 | 21.4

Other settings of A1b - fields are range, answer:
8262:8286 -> 21.2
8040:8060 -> 22.5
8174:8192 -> 21.9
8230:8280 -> 21.5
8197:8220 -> 21.2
